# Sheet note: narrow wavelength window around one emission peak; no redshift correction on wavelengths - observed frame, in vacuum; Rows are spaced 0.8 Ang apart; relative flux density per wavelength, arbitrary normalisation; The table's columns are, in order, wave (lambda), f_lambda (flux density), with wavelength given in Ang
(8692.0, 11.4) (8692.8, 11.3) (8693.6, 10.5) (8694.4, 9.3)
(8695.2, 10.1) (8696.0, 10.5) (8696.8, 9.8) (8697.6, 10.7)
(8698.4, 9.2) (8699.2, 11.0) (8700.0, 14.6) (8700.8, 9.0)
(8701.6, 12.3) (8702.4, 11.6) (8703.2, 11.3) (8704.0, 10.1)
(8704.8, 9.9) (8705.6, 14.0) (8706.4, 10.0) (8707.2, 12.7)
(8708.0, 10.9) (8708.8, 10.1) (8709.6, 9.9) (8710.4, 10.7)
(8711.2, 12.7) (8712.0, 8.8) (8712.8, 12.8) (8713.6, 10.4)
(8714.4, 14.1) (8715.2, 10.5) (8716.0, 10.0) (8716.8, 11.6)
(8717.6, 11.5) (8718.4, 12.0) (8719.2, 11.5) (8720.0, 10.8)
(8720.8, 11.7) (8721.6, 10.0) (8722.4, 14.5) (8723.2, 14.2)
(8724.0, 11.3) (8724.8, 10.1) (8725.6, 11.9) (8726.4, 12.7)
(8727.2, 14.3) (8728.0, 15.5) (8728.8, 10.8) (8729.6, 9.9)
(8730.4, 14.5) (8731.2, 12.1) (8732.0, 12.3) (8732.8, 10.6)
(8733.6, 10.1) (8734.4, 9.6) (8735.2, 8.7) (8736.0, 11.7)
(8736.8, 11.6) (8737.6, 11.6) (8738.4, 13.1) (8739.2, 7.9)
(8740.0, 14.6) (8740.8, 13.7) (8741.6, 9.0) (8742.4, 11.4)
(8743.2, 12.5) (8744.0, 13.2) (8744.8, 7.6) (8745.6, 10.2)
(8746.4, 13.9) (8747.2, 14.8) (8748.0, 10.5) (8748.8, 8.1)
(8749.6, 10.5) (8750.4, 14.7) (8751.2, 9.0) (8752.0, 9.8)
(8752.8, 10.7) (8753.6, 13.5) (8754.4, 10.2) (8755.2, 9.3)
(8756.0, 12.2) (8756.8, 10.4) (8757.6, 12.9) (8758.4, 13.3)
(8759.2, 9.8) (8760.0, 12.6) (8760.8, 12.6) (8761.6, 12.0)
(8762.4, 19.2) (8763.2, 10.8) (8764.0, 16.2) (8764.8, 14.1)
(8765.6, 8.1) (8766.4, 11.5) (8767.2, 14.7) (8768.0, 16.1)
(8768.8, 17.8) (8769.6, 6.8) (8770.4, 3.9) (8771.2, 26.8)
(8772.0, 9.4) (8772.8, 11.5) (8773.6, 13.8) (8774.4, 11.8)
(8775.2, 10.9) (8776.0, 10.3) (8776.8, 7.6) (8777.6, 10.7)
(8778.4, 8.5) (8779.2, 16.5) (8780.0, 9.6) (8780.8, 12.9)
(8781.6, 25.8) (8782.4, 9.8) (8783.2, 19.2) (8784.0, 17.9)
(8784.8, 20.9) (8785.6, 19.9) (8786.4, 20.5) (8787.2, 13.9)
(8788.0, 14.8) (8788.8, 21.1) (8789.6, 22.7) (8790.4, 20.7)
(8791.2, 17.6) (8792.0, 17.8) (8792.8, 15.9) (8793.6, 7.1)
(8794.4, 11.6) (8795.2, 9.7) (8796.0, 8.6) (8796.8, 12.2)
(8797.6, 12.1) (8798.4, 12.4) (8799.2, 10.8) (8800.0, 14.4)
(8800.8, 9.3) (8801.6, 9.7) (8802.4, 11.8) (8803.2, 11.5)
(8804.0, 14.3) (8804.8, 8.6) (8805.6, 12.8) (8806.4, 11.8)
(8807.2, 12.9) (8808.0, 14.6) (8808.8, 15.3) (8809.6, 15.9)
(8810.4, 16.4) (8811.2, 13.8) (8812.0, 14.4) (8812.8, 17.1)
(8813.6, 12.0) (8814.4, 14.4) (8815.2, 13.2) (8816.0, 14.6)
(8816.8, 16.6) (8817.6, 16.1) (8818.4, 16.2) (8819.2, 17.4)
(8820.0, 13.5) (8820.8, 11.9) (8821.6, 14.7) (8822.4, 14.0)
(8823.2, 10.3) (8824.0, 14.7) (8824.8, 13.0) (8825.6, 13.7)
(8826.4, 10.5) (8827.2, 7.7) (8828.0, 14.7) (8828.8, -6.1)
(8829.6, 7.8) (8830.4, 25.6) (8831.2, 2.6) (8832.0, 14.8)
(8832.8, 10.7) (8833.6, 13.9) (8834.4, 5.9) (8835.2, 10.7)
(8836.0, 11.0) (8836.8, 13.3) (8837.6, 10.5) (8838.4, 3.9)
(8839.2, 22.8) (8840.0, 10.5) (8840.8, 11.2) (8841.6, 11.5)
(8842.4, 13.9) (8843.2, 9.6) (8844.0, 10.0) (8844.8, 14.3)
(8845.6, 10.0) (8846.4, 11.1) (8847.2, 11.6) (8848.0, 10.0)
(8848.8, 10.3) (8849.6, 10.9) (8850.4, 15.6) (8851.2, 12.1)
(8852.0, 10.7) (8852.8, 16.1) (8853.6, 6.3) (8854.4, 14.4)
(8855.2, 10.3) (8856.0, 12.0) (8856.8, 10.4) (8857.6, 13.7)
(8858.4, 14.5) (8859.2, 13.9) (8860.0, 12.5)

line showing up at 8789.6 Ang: H-alpha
